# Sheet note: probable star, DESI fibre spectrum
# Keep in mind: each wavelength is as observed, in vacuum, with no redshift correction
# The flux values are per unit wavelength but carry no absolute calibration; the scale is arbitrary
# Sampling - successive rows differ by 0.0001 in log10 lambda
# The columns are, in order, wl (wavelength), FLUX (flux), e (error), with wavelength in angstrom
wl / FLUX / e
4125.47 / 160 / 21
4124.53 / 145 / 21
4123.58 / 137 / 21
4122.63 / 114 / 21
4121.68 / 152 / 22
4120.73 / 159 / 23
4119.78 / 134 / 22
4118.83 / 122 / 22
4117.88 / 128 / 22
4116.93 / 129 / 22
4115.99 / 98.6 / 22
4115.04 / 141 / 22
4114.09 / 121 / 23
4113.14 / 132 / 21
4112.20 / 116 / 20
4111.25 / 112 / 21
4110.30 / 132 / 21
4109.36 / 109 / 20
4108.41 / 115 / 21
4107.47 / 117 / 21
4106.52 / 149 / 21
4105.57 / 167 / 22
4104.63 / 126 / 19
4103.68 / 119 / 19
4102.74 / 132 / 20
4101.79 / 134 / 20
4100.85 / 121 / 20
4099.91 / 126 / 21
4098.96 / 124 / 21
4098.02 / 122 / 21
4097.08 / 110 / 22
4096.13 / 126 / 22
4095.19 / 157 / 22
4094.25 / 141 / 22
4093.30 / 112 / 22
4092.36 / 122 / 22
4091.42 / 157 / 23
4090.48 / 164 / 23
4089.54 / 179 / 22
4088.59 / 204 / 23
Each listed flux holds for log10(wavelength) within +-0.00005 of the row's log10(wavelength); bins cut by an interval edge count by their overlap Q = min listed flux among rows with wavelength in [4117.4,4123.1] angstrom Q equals 114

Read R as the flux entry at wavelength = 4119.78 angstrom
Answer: 134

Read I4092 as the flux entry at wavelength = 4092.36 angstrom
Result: 122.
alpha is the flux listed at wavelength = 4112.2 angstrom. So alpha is 116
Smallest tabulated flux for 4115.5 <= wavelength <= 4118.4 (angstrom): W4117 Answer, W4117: 98.6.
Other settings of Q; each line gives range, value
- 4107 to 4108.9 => 115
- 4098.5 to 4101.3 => 121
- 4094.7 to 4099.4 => 110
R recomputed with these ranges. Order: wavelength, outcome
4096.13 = 126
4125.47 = 160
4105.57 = 167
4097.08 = 110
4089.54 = 179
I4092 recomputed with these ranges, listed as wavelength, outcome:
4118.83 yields 122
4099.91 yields 126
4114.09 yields 121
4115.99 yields 98.6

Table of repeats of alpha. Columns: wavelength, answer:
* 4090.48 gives 164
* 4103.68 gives 119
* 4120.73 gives 159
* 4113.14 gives 132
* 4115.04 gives 141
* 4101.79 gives 134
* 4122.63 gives 114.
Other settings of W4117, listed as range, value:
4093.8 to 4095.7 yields 141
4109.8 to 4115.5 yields 112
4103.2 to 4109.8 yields 109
